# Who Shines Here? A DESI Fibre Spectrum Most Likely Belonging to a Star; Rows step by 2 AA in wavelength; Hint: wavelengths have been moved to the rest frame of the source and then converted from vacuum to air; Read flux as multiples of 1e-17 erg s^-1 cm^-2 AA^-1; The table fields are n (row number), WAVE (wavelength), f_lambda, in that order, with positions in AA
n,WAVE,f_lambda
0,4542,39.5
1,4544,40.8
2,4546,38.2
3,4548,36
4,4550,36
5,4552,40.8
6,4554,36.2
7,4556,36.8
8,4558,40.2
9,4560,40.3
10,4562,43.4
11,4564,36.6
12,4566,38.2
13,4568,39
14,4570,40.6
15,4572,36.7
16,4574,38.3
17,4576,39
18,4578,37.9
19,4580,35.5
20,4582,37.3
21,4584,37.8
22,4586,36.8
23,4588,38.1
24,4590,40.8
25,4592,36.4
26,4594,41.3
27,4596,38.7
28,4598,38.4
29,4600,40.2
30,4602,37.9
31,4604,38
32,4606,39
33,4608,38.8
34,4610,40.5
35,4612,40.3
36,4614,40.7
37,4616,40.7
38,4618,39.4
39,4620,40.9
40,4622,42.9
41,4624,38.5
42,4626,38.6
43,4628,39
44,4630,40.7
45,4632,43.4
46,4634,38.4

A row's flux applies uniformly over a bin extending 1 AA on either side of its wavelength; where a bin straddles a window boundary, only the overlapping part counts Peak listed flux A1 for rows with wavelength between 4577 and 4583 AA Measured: 37.9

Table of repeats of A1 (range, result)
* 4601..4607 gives 39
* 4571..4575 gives 38.3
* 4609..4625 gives 42.9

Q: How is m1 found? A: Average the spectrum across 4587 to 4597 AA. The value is 39.1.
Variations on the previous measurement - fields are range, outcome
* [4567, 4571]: 39.8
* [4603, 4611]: 39.1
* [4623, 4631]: 39.2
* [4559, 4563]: 41.8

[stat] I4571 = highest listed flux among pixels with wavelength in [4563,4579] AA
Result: 40.6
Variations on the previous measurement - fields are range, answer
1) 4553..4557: 36.8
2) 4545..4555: 40.8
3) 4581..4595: 41.3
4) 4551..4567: 43.4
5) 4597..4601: 40.2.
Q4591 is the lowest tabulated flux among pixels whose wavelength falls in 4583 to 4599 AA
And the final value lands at 36.4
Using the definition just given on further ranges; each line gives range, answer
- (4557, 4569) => 36.6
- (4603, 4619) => 38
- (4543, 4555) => 36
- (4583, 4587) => 36.8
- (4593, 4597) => 38.7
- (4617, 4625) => 38.5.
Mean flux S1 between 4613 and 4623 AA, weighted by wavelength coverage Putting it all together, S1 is 40.9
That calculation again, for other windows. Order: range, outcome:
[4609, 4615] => 40.5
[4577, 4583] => 36.9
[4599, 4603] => 39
